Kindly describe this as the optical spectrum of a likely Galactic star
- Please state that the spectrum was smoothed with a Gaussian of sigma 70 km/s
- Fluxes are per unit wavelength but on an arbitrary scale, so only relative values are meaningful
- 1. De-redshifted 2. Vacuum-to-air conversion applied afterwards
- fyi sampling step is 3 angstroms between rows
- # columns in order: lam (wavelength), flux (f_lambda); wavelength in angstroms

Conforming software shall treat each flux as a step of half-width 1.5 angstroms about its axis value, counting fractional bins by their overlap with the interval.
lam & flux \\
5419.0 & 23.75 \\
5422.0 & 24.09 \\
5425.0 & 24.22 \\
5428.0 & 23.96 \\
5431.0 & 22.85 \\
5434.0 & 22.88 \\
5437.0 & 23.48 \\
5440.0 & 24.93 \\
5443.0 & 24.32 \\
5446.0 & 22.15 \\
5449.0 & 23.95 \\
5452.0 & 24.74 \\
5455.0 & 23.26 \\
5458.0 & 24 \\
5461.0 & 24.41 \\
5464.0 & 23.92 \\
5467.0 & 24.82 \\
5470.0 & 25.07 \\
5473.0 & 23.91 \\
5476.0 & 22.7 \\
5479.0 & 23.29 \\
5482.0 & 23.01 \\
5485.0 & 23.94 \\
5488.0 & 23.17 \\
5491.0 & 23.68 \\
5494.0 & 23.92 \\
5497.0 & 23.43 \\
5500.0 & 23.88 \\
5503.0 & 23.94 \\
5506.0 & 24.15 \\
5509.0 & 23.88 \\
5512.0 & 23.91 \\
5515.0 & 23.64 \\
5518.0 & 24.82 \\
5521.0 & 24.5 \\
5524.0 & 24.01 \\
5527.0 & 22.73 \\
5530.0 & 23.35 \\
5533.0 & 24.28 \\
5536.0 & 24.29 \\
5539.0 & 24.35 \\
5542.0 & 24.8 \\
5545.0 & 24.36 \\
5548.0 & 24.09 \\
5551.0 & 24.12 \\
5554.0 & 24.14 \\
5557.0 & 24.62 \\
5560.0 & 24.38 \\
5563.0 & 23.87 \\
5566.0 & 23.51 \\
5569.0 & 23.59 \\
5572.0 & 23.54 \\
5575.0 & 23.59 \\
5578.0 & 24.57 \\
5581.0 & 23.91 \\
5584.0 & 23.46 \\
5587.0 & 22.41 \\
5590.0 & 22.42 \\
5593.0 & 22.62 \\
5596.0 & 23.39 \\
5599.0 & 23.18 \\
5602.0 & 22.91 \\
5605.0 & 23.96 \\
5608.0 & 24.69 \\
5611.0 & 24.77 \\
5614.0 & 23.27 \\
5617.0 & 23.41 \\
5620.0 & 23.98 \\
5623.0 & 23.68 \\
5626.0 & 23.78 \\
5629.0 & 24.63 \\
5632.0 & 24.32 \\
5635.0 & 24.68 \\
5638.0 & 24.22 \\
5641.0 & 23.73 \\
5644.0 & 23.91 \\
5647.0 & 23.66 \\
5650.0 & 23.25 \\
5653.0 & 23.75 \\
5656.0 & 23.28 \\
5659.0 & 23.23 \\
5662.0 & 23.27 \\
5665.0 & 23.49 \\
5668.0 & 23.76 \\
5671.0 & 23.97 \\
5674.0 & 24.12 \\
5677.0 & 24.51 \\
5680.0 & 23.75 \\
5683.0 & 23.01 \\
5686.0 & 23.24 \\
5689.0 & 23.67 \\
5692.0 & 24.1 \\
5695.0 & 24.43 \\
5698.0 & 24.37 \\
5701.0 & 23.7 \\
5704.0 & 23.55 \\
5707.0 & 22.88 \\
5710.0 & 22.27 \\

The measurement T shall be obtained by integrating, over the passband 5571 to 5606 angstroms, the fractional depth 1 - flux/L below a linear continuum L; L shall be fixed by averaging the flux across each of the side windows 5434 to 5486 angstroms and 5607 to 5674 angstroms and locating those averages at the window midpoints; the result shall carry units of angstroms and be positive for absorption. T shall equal 0.8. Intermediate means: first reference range 23.8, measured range 23.3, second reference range 23.9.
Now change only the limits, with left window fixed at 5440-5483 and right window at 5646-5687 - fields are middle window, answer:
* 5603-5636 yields -0.59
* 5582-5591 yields 0.33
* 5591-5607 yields 0.31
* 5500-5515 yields -0.07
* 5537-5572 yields -0.58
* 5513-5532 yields -0.05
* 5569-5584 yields -0.07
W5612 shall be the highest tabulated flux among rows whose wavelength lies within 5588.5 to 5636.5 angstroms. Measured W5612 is 24.77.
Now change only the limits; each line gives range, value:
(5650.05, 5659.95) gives 23.75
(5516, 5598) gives 24.82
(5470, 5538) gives 25.07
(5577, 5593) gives 24.57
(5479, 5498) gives 23.94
